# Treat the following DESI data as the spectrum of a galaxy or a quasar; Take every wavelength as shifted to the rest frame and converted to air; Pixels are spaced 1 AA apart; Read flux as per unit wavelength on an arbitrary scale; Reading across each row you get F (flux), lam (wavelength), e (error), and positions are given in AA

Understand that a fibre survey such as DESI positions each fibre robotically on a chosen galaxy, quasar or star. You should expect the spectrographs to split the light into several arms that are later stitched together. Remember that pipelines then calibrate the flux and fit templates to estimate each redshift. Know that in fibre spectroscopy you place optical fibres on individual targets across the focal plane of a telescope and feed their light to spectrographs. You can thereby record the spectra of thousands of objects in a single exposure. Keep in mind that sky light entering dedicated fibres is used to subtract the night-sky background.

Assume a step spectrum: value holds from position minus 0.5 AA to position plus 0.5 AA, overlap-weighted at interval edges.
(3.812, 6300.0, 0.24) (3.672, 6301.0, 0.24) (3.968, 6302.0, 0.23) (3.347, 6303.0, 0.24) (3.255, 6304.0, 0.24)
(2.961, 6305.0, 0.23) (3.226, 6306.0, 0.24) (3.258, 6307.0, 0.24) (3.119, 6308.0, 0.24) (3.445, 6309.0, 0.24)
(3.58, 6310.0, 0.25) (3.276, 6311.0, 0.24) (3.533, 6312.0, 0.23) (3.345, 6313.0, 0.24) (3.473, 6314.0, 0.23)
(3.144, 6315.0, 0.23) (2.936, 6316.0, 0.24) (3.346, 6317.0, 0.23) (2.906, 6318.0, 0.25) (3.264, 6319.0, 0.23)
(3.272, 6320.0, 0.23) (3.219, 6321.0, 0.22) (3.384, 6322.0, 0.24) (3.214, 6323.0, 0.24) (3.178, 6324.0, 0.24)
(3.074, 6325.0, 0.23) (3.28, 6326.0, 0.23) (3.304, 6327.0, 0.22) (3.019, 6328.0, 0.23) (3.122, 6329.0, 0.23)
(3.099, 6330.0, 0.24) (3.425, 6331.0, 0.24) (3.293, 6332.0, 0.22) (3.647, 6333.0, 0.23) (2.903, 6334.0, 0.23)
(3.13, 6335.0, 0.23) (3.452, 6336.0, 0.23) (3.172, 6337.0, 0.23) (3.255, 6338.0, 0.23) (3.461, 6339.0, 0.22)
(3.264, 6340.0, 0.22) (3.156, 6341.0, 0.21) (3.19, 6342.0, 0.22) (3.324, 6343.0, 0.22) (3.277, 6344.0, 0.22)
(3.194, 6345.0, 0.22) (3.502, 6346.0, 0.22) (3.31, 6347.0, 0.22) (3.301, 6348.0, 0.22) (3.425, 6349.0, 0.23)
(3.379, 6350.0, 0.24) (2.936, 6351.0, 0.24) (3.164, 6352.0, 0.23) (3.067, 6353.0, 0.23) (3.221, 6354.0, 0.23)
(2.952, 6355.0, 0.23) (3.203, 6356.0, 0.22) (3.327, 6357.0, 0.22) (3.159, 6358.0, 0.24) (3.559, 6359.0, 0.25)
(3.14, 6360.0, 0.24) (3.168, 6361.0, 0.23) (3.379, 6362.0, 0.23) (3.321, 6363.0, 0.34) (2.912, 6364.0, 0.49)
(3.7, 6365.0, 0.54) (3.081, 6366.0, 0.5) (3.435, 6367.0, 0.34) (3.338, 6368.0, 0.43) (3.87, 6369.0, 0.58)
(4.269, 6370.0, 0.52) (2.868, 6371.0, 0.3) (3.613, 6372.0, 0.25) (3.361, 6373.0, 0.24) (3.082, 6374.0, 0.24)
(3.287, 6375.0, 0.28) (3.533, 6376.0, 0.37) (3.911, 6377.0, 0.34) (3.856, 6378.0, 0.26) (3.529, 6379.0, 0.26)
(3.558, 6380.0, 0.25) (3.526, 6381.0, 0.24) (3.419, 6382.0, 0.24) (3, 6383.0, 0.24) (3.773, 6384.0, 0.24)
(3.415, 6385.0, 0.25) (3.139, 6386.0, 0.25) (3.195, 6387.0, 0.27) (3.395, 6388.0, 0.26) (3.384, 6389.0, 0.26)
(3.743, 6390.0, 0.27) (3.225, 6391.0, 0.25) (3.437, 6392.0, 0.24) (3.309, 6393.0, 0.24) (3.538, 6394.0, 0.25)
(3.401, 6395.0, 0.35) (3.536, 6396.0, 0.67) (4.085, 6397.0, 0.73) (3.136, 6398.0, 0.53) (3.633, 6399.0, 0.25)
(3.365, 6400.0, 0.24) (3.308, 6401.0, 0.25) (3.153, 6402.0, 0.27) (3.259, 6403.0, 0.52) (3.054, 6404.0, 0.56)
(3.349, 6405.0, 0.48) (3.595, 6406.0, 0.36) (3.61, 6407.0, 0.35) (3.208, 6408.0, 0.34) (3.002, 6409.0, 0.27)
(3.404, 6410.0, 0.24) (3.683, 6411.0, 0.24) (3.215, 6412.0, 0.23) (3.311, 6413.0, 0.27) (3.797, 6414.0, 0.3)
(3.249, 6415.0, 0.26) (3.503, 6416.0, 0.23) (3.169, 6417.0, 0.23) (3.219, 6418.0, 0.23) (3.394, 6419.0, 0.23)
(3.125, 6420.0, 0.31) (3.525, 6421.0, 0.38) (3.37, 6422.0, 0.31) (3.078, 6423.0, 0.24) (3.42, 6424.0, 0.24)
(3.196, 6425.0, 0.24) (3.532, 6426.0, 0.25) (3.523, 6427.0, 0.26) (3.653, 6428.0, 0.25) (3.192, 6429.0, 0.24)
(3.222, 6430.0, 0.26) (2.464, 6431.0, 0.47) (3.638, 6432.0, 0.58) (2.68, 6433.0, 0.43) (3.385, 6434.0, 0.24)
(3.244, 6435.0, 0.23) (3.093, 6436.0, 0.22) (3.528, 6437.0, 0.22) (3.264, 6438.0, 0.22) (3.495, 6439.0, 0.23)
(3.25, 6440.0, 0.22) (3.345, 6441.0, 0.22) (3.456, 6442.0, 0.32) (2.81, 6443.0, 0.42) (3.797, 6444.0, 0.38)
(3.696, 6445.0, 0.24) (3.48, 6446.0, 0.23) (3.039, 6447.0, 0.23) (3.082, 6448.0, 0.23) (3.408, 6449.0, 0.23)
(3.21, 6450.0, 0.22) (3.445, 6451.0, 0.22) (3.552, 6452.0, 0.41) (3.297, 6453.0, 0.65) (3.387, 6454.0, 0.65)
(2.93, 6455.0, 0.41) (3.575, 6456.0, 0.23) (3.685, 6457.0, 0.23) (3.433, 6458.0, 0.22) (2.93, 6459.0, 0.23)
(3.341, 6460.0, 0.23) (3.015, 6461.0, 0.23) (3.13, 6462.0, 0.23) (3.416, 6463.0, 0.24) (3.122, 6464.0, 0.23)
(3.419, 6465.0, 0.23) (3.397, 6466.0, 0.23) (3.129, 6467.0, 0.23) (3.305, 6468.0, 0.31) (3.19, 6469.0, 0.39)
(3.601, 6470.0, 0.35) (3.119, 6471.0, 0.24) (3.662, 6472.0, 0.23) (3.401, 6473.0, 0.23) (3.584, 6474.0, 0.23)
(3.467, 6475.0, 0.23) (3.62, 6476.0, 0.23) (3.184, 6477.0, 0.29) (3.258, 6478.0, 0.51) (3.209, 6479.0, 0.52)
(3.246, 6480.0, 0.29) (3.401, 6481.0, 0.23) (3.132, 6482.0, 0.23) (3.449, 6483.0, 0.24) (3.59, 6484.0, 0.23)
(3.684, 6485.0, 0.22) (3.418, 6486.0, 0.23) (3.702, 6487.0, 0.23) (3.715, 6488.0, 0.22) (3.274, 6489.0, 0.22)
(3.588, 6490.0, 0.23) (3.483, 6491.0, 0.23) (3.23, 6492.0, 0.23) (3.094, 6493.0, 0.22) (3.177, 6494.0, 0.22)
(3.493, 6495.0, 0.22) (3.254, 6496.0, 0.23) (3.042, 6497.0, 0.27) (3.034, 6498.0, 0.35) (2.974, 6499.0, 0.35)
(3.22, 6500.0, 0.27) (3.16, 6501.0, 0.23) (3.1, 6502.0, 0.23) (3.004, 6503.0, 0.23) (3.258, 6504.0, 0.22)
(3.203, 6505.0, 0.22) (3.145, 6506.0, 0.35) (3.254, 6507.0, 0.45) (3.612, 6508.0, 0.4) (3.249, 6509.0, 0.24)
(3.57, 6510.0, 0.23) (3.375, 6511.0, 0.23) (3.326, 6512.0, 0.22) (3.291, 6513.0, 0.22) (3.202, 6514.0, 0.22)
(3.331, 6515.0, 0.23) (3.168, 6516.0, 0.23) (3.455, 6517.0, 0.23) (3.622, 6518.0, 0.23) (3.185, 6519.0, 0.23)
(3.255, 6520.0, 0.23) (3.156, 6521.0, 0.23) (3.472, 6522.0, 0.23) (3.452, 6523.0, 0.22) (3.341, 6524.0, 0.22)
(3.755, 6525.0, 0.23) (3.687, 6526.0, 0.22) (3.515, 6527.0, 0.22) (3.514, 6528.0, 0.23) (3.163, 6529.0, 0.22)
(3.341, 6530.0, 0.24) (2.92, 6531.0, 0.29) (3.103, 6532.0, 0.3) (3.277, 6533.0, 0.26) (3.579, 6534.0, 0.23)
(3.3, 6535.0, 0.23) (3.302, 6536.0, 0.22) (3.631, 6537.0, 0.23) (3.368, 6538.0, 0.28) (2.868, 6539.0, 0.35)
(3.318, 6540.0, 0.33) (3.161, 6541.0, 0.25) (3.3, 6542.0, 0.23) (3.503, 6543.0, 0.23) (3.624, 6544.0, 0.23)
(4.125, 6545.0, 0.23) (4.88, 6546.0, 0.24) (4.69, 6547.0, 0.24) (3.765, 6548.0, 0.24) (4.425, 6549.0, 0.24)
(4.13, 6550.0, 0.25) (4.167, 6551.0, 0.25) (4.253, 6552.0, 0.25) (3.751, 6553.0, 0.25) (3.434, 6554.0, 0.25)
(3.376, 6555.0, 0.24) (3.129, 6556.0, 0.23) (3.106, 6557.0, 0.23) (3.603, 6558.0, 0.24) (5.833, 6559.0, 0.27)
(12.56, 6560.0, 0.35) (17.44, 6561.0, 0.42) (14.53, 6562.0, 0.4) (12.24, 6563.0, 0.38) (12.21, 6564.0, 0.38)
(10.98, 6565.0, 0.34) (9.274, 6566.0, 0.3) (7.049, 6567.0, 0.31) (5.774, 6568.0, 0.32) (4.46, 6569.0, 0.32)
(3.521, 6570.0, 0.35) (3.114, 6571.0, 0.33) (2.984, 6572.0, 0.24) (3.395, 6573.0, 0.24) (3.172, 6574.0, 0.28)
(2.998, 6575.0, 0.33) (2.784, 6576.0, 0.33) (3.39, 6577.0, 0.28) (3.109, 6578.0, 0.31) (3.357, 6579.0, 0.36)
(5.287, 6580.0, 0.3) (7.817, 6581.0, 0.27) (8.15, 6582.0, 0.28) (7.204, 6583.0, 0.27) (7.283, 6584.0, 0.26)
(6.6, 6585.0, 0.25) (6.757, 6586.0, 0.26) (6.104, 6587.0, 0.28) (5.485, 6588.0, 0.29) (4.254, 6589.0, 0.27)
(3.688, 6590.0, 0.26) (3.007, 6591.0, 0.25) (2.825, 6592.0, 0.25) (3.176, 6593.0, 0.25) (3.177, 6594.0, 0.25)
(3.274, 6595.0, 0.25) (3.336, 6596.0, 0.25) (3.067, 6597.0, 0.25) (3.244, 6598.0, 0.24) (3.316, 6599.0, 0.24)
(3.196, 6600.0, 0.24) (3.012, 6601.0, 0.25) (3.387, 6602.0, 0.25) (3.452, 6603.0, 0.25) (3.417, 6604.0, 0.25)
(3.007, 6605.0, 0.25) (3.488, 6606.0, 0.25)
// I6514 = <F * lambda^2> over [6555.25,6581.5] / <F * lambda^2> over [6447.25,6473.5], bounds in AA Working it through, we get 2.0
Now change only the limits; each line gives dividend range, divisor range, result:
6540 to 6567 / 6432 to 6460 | 1.95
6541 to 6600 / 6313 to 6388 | 1.70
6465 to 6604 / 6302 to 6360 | 1.36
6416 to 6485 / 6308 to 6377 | 1.04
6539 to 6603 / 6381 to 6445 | 1.59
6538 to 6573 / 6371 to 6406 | 1.76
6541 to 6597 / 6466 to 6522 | 1.65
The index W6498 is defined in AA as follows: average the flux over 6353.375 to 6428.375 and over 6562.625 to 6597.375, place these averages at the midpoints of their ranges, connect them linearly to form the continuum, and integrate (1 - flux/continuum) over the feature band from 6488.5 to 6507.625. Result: 5.3 AA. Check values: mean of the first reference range 3.39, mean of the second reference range 5.25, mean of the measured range 3.21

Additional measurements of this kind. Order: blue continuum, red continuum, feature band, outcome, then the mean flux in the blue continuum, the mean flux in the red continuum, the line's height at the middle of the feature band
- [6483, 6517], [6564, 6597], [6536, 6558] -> 3.0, 3.31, 4.98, 4.29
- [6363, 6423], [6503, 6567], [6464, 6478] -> 2.3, 3.41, 4.56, 4.04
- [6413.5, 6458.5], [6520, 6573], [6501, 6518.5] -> 4.4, 3.33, 4.92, 4.39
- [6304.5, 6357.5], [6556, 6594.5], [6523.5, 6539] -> 6.1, 3.24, 6.06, 5.55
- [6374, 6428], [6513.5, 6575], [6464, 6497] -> 5.9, 3.41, 4.69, 4.12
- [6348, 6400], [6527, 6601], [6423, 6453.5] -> 4.5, 3.39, 4.85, 3.88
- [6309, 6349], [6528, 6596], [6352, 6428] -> 6.8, 3.27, 4.99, 3.72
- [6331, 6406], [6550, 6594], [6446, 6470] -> 6.1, 3.36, 5.78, 4.42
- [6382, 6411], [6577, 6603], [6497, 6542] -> 8.7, 3.39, 4.48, 4.08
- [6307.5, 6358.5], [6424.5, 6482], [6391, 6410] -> -0.6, 3.25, 3.32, 3.29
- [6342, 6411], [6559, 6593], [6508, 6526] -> 6.9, 3.37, 6.39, 5.5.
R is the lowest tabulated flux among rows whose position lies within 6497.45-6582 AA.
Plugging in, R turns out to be 2.784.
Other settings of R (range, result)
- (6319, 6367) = 2.903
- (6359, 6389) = 2.868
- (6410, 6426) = 3.078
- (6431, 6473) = 2.464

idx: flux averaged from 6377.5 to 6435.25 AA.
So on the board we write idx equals 3.37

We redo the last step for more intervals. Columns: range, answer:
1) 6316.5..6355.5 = 3.23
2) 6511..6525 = 3.34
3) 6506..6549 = 3.46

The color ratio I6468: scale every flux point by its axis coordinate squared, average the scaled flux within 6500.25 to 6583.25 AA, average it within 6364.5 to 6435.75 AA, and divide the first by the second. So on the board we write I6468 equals 1.39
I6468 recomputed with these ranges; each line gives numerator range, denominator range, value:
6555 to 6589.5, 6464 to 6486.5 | 1.95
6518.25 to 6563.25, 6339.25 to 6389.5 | 1.42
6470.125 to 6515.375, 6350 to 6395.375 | 1.03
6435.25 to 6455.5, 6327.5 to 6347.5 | 1.06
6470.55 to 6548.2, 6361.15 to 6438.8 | 1.04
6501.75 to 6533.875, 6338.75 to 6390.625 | 1.04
